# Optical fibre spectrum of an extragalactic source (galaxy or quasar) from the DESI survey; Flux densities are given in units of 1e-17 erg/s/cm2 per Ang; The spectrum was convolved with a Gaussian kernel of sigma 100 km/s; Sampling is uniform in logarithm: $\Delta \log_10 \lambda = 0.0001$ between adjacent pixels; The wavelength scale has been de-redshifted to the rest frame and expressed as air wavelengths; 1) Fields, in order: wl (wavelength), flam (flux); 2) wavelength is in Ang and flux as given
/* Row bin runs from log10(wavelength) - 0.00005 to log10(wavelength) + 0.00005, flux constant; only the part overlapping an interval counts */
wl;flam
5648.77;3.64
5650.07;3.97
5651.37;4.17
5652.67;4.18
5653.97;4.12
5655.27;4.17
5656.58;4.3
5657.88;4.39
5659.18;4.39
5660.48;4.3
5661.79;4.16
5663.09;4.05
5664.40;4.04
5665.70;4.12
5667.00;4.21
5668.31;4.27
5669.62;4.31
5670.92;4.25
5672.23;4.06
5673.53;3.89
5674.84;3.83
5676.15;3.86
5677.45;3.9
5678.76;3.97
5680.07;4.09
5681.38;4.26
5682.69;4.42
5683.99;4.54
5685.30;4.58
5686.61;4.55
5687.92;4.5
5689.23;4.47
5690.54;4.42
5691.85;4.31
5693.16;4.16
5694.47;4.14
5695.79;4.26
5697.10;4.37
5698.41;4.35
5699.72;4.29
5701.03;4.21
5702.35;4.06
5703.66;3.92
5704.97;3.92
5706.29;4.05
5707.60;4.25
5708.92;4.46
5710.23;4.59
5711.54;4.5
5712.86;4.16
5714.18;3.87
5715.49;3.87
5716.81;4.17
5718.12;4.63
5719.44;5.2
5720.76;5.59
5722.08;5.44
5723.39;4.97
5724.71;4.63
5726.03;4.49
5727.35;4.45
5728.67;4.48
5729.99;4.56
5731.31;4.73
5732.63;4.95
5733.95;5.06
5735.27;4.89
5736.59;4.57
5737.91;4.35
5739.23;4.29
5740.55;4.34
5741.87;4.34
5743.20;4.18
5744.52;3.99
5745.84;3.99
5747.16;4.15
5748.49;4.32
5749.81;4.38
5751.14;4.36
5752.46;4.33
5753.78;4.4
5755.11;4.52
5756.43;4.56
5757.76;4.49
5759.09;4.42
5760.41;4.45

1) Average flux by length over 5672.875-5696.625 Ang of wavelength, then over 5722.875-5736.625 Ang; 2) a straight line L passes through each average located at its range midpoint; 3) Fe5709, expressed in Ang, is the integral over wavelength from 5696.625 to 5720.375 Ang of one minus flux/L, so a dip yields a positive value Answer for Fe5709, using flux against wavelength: 1.1 Ang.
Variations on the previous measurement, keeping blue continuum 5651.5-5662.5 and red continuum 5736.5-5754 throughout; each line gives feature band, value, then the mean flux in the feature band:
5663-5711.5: 0.4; 4.22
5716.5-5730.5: -1.7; 4.8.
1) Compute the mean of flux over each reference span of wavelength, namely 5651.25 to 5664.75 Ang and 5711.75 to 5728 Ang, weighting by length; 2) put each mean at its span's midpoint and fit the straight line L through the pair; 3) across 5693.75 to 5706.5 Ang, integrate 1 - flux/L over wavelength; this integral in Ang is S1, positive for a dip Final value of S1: 0.9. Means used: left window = 4.21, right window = 4.62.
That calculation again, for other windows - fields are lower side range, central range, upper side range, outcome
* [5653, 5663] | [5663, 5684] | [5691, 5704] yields 0.62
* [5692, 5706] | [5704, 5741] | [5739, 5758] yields -2.74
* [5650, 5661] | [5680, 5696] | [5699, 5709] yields -0.81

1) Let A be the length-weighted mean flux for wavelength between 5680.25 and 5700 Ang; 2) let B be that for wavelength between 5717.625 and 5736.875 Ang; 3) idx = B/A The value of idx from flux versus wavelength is 1.1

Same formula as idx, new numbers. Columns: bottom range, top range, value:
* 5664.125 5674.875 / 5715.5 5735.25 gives 1.16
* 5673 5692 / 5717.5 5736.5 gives 1.14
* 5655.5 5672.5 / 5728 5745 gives 1.07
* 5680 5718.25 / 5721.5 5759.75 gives 1.05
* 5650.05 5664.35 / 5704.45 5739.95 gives 1.09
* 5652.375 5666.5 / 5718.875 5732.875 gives 1.16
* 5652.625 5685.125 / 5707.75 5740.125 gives 1.11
